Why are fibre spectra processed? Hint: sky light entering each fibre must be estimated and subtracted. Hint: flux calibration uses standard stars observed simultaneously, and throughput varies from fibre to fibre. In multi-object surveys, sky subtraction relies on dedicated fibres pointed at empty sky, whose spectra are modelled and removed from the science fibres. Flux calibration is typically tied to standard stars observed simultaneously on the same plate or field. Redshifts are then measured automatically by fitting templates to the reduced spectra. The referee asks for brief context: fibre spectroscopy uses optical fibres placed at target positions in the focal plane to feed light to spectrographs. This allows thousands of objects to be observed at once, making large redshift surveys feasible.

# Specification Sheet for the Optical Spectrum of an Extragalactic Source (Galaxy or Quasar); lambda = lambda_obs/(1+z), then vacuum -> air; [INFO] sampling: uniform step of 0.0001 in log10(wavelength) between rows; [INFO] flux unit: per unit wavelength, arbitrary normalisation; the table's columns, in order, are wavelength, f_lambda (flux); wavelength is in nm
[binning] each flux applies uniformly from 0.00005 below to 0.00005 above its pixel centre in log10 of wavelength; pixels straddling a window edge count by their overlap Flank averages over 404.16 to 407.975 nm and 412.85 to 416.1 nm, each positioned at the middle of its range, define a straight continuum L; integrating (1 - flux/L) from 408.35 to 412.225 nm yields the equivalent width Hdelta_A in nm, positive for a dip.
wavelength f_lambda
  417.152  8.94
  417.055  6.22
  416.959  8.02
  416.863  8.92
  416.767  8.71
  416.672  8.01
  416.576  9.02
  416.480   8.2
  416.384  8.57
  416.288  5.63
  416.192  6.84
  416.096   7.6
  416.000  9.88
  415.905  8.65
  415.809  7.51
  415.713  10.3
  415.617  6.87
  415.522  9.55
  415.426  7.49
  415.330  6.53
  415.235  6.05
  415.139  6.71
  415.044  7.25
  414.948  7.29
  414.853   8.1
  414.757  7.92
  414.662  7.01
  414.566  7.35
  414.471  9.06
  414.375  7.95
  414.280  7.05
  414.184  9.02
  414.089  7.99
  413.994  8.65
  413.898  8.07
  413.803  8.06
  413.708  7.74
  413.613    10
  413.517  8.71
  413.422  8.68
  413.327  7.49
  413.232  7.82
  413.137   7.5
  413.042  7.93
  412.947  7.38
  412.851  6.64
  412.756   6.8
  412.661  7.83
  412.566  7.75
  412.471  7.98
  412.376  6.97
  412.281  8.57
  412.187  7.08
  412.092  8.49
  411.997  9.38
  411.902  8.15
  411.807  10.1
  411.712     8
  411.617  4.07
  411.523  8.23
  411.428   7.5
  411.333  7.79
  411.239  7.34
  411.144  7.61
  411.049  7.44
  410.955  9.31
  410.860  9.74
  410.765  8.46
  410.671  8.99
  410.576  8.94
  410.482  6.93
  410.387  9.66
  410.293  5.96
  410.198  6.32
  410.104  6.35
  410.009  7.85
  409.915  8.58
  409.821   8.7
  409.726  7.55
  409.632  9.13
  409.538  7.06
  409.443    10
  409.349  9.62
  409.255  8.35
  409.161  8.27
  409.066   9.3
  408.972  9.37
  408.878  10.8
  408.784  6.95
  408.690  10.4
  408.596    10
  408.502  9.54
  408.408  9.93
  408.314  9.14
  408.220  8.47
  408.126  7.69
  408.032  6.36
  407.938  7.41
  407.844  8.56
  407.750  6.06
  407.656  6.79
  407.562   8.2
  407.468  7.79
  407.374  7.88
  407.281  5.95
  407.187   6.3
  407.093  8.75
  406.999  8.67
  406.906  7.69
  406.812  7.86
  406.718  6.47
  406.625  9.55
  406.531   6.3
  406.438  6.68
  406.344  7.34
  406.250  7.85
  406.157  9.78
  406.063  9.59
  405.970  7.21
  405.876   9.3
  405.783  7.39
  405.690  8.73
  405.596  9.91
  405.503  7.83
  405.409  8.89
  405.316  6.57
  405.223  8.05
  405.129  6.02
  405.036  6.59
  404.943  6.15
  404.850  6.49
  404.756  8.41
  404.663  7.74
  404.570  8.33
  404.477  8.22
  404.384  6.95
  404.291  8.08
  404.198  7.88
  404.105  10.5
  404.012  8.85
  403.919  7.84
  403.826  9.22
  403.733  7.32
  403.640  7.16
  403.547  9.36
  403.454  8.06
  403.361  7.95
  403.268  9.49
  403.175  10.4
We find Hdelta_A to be -0.268 nm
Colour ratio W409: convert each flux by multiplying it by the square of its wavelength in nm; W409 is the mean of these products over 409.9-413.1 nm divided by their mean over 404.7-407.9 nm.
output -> 1.0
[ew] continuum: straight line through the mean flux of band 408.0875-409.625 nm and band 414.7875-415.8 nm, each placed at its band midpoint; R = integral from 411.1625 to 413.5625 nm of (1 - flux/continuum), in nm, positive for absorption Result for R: 0.15 nm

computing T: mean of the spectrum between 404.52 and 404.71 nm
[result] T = 8.06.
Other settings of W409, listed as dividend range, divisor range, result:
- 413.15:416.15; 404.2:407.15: 1.07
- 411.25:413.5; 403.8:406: 1.01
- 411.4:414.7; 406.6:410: 0.98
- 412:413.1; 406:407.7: 1.02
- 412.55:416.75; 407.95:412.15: 0.97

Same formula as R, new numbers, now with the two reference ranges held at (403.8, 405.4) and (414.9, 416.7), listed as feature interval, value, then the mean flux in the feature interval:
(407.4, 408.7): -0.08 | 8.24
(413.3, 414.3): -0.08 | 8.36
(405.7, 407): -0.03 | 7.98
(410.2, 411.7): -0.01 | 7.82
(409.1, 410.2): -0.07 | 8.24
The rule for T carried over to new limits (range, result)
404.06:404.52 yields 8.33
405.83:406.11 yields 8.69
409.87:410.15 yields 7.59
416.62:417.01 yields 8.42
